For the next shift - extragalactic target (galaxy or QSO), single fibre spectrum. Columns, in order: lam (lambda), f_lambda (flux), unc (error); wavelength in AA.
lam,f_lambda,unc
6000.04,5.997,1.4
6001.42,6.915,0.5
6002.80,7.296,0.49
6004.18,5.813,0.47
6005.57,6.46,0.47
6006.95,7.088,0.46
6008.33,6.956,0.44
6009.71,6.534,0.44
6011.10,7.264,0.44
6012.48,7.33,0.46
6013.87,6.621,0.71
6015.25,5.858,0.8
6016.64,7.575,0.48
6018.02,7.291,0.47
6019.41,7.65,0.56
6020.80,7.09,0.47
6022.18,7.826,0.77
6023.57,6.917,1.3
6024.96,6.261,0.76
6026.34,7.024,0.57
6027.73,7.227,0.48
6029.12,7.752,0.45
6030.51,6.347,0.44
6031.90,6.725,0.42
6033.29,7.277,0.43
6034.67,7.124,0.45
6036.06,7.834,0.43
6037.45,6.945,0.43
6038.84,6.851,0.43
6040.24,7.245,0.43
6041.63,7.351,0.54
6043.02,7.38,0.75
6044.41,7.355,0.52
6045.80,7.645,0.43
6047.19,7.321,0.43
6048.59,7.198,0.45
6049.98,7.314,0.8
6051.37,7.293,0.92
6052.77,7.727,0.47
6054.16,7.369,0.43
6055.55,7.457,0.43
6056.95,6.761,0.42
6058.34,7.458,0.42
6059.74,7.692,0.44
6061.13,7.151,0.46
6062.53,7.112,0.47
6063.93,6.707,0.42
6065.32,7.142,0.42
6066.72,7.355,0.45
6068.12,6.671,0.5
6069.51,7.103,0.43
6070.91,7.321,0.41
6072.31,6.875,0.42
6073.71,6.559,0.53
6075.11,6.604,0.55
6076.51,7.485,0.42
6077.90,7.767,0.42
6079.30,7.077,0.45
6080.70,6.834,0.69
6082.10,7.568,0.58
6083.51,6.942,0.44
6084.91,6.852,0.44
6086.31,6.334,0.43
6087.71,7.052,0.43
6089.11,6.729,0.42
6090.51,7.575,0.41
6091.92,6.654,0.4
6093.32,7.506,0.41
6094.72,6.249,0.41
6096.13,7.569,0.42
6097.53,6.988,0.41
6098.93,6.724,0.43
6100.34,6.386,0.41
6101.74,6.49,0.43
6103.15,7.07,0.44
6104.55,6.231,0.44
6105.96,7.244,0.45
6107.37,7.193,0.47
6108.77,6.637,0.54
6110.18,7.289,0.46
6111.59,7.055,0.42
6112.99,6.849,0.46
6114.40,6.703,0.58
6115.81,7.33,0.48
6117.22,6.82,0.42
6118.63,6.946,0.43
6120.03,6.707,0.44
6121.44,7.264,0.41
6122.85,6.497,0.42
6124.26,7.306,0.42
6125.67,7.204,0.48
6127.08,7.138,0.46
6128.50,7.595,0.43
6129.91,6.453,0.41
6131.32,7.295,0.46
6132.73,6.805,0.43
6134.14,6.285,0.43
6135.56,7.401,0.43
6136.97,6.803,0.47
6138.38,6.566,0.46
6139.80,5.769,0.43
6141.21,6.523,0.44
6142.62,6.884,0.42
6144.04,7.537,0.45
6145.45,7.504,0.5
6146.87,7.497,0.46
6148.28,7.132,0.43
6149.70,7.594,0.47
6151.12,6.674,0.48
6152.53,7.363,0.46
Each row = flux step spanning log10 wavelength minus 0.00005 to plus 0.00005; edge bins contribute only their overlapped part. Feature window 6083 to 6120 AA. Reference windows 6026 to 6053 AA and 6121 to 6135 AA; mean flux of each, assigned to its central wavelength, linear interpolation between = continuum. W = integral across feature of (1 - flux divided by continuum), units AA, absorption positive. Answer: 0.84 AA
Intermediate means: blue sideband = 7.24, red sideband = 6.98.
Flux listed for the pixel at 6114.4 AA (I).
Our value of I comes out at 6.703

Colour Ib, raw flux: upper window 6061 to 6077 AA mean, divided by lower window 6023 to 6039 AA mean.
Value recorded 1.0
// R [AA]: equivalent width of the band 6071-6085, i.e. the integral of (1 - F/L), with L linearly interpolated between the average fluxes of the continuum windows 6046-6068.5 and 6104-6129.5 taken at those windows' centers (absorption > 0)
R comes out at 0.2 AA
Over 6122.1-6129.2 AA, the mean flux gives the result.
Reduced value 7.14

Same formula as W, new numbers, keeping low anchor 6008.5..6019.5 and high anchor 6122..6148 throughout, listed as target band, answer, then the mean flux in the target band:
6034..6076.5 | -1.4 AA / 7.2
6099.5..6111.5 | 0.2 AA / 6.82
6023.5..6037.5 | -0.2 AA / 7.05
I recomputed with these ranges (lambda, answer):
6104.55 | 6.231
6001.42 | 6.915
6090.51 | 7.575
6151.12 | 6.674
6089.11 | 6.729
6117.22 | 6.82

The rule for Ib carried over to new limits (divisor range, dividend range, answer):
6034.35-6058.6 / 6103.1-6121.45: 0.95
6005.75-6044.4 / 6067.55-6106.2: 0.98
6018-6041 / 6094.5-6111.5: 0.96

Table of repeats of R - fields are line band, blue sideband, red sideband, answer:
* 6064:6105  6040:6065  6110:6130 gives 1.2 AA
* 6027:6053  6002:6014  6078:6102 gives -1.4 AA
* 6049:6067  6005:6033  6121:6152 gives -0.7 AA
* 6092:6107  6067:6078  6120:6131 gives 0.4 AA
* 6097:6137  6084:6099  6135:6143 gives -0.8 AA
